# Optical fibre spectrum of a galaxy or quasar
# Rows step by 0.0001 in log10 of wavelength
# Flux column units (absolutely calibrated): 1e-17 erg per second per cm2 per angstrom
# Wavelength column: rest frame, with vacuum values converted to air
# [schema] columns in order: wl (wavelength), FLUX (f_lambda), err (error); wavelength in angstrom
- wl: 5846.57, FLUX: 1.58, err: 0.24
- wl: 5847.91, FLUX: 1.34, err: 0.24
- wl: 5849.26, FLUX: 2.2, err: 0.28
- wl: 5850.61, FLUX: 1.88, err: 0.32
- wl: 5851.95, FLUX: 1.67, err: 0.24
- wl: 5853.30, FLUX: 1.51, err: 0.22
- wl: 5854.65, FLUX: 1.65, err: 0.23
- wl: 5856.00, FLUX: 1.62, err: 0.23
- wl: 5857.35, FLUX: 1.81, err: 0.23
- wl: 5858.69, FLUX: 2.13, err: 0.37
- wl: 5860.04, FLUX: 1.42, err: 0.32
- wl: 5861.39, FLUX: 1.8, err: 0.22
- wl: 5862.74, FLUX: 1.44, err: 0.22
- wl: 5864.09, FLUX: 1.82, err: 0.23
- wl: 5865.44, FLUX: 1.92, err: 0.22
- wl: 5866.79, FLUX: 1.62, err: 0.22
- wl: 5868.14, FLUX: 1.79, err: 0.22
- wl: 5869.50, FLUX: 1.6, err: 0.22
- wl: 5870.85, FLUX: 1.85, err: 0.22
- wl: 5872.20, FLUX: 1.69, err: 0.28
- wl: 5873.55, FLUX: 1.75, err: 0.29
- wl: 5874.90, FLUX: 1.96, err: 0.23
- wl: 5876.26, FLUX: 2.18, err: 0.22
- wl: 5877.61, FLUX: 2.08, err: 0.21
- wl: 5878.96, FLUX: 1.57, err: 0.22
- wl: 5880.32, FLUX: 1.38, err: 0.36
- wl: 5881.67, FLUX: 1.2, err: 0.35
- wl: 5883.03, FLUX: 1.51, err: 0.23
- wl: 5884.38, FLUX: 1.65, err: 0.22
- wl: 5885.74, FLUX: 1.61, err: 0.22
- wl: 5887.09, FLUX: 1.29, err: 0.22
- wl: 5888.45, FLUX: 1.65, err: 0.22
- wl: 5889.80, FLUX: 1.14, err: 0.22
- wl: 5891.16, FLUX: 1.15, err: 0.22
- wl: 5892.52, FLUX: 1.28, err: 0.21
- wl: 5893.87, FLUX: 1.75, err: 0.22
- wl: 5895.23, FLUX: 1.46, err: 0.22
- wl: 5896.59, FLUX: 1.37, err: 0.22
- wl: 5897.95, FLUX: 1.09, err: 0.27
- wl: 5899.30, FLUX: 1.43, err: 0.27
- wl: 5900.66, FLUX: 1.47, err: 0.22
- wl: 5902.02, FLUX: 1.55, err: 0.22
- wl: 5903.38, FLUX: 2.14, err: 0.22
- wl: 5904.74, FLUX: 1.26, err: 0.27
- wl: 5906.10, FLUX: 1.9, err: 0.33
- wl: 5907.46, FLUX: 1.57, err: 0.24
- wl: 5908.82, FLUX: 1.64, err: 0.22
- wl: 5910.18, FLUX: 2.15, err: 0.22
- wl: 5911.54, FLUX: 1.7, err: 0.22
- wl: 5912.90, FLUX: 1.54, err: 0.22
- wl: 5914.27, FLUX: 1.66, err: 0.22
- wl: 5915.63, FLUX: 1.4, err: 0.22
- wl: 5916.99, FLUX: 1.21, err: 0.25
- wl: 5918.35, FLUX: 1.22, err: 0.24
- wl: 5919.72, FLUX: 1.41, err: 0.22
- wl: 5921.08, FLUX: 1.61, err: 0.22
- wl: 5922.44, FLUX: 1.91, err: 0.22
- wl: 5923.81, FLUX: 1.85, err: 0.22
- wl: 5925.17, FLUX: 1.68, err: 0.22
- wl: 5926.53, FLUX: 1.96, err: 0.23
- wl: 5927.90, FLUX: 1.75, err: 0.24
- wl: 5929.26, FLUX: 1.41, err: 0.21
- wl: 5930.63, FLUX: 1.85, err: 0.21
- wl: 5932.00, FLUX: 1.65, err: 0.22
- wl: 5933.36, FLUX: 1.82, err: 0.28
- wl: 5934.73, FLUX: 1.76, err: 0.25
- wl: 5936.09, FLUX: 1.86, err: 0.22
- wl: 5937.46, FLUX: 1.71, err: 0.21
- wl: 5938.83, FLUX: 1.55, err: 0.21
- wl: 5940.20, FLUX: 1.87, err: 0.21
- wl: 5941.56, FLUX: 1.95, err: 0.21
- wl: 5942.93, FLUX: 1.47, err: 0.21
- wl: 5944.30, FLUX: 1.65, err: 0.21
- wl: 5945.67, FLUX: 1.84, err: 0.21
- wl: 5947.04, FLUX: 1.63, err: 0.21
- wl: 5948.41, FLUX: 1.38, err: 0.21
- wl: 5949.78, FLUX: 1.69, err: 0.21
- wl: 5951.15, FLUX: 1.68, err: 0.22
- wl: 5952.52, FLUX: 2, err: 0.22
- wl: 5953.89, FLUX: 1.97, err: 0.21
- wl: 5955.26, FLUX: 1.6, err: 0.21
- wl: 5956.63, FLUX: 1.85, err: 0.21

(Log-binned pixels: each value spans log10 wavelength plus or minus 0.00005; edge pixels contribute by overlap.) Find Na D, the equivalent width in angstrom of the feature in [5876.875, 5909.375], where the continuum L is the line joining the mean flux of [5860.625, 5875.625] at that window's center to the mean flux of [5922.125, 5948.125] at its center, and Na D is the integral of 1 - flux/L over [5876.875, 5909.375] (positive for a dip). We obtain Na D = 4.4 angstrom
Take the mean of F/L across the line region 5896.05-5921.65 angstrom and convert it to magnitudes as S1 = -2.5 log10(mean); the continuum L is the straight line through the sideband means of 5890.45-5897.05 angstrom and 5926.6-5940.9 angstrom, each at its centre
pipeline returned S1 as -0.01 mag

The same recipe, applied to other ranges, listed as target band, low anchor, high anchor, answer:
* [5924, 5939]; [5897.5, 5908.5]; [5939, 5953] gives -0.05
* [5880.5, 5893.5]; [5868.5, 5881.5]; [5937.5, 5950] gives 0.24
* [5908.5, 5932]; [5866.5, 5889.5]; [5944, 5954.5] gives 0.04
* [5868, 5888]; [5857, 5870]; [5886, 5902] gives -0.07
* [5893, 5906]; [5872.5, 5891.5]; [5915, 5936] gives 0.06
